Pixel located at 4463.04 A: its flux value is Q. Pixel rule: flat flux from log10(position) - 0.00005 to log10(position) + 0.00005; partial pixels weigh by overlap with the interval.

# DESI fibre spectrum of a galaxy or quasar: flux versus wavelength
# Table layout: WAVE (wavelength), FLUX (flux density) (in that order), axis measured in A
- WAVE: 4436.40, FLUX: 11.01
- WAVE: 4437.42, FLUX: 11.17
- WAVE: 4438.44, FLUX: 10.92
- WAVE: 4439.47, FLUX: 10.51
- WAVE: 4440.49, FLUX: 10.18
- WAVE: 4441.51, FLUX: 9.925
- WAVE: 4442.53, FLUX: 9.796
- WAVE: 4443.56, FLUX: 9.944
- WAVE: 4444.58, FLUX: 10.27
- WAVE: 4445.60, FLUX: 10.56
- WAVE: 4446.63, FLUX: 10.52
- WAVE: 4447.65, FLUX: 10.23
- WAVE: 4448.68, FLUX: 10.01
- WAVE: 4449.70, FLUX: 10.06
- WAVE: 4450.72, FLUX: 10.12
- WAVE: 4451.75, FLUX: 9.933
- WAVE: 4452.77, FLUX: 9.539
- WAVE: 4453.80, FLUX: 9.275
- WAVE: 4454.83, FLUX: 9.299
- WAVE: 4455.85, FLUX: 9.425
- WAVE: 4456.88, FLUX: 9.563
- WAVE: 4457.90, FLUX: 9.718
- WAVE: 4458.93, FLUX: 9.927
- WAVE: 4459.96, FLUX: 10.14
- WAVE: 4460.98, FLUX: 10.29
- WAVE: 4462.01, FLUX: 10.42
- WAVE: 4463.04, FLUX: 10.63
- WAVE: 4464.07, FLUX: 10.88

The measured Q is 10.63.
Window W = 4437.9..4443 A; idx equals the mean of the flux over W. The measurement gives 10.3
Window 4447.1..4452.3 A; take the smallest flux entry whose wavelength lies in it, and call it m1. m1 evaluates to 9.933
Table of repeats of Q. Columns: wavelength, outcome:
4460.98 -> 10.29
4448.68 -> 10.01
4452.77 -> 9.539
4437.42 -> 11.17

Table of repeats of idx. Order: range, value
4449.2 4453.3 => 9.91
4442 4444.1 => 9.87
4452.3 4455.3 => 9.34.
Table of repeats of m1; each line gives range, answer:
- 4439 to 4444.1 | 9.796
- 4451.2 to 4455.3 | 9.275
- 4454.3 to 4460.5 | 9.299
